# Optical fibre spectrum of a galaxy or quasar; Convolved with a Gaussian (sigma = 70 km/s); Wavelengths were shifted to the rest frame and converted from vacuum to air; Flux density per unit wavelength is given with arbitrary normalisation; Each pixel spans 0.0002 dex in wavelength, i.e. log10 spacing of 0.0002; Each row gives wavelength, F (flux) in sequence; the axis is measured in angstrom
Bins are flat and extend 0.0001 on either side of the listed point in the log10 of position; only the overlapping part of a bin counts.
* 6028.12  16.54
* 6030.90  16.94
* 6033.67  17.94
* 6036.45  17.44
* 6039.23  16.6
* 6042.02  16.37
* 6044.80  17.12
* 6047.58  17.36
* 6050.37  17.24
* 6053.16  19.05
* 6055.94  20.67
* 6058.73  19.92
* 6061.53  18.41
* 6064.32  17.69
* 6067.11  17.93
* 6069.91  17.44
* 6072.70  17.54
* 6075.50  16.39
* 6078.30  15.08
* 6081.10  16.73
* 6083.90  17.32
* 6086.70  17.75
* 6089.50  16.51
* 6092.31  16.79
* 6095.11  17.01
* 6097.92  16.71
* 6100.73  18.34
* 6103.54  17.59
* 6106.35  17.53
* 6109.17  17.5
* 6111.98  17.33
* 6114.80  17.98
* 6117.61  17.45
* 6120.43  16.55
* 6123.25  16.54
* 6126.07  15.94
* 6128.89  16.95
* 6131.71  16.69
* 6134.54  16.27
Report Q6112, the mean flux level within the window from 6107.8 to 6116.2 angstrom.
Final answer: 17.6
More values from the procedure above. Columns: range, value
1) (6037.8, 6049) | 16.9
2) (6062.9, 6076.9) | 17.4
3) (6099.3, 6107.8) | 17.8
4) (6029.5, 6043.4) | 17.1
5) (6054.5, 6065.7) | 19.2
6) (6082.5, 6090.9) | 17.2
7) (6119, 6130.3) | 16.5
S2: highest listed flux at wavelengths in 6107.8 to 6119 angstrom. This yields 17.98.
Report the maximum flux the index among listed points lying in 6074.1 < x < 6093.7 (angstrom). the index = 17.75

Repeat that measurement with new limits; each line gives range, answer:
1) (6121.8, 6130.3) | 16.95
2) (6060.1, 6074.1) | 18.41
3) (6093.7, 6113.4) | 18.34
